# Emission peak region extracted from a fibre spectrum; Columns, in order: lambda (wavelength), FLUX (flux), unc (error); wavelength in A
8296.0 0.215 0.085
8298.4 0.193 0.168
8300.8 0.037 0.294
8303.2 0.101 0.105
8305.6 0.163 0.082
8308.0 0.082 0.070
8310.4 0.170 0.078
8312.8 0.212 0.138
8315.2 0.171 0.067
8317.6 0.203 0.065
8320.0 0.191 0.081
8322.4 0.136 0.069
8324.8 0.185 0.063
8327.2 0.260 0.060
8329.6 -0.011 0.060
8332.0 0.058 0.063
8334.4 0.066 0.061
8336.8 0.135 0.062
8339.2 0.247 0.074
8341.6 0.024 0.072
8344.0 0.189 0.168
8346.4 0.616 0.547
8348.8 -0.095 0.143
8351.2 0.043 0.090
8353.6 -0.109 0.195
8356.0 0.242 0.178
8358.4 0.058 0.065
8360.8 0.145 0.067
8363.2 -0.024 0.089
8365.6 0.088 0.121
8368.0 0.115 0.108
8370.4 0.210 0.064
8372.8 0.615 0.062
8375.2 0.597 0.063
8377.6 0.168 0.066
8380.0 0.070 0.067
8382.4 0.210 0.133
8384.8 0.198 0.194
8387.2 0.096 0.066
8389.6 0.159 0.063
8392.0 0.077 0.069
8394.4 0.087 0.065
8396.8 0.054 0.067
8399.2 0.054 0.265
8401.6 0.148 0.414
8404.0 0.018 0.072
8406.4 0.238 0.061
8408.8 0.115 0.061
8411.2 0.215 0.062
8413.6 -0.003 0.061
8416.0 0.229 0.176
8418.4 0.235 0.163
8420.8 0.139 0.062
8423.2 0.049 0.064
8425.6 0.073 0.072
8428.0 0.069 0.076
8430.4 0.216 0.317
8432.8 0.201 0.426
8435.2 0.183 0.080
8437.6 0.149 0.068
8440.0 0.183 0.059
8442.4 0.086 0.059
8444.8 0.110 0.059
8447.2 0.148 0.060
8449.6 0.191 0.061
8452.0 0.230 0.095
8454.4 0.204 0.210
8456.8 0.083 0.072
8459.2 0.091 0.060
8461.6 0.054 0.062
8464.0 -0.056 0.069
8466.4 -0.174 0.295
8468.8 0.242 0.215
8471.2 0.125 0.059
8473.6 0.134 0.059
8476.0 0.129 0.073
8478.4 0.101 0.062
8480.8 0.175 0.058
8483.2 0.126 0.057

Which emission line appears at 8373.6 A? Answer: H-gamma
